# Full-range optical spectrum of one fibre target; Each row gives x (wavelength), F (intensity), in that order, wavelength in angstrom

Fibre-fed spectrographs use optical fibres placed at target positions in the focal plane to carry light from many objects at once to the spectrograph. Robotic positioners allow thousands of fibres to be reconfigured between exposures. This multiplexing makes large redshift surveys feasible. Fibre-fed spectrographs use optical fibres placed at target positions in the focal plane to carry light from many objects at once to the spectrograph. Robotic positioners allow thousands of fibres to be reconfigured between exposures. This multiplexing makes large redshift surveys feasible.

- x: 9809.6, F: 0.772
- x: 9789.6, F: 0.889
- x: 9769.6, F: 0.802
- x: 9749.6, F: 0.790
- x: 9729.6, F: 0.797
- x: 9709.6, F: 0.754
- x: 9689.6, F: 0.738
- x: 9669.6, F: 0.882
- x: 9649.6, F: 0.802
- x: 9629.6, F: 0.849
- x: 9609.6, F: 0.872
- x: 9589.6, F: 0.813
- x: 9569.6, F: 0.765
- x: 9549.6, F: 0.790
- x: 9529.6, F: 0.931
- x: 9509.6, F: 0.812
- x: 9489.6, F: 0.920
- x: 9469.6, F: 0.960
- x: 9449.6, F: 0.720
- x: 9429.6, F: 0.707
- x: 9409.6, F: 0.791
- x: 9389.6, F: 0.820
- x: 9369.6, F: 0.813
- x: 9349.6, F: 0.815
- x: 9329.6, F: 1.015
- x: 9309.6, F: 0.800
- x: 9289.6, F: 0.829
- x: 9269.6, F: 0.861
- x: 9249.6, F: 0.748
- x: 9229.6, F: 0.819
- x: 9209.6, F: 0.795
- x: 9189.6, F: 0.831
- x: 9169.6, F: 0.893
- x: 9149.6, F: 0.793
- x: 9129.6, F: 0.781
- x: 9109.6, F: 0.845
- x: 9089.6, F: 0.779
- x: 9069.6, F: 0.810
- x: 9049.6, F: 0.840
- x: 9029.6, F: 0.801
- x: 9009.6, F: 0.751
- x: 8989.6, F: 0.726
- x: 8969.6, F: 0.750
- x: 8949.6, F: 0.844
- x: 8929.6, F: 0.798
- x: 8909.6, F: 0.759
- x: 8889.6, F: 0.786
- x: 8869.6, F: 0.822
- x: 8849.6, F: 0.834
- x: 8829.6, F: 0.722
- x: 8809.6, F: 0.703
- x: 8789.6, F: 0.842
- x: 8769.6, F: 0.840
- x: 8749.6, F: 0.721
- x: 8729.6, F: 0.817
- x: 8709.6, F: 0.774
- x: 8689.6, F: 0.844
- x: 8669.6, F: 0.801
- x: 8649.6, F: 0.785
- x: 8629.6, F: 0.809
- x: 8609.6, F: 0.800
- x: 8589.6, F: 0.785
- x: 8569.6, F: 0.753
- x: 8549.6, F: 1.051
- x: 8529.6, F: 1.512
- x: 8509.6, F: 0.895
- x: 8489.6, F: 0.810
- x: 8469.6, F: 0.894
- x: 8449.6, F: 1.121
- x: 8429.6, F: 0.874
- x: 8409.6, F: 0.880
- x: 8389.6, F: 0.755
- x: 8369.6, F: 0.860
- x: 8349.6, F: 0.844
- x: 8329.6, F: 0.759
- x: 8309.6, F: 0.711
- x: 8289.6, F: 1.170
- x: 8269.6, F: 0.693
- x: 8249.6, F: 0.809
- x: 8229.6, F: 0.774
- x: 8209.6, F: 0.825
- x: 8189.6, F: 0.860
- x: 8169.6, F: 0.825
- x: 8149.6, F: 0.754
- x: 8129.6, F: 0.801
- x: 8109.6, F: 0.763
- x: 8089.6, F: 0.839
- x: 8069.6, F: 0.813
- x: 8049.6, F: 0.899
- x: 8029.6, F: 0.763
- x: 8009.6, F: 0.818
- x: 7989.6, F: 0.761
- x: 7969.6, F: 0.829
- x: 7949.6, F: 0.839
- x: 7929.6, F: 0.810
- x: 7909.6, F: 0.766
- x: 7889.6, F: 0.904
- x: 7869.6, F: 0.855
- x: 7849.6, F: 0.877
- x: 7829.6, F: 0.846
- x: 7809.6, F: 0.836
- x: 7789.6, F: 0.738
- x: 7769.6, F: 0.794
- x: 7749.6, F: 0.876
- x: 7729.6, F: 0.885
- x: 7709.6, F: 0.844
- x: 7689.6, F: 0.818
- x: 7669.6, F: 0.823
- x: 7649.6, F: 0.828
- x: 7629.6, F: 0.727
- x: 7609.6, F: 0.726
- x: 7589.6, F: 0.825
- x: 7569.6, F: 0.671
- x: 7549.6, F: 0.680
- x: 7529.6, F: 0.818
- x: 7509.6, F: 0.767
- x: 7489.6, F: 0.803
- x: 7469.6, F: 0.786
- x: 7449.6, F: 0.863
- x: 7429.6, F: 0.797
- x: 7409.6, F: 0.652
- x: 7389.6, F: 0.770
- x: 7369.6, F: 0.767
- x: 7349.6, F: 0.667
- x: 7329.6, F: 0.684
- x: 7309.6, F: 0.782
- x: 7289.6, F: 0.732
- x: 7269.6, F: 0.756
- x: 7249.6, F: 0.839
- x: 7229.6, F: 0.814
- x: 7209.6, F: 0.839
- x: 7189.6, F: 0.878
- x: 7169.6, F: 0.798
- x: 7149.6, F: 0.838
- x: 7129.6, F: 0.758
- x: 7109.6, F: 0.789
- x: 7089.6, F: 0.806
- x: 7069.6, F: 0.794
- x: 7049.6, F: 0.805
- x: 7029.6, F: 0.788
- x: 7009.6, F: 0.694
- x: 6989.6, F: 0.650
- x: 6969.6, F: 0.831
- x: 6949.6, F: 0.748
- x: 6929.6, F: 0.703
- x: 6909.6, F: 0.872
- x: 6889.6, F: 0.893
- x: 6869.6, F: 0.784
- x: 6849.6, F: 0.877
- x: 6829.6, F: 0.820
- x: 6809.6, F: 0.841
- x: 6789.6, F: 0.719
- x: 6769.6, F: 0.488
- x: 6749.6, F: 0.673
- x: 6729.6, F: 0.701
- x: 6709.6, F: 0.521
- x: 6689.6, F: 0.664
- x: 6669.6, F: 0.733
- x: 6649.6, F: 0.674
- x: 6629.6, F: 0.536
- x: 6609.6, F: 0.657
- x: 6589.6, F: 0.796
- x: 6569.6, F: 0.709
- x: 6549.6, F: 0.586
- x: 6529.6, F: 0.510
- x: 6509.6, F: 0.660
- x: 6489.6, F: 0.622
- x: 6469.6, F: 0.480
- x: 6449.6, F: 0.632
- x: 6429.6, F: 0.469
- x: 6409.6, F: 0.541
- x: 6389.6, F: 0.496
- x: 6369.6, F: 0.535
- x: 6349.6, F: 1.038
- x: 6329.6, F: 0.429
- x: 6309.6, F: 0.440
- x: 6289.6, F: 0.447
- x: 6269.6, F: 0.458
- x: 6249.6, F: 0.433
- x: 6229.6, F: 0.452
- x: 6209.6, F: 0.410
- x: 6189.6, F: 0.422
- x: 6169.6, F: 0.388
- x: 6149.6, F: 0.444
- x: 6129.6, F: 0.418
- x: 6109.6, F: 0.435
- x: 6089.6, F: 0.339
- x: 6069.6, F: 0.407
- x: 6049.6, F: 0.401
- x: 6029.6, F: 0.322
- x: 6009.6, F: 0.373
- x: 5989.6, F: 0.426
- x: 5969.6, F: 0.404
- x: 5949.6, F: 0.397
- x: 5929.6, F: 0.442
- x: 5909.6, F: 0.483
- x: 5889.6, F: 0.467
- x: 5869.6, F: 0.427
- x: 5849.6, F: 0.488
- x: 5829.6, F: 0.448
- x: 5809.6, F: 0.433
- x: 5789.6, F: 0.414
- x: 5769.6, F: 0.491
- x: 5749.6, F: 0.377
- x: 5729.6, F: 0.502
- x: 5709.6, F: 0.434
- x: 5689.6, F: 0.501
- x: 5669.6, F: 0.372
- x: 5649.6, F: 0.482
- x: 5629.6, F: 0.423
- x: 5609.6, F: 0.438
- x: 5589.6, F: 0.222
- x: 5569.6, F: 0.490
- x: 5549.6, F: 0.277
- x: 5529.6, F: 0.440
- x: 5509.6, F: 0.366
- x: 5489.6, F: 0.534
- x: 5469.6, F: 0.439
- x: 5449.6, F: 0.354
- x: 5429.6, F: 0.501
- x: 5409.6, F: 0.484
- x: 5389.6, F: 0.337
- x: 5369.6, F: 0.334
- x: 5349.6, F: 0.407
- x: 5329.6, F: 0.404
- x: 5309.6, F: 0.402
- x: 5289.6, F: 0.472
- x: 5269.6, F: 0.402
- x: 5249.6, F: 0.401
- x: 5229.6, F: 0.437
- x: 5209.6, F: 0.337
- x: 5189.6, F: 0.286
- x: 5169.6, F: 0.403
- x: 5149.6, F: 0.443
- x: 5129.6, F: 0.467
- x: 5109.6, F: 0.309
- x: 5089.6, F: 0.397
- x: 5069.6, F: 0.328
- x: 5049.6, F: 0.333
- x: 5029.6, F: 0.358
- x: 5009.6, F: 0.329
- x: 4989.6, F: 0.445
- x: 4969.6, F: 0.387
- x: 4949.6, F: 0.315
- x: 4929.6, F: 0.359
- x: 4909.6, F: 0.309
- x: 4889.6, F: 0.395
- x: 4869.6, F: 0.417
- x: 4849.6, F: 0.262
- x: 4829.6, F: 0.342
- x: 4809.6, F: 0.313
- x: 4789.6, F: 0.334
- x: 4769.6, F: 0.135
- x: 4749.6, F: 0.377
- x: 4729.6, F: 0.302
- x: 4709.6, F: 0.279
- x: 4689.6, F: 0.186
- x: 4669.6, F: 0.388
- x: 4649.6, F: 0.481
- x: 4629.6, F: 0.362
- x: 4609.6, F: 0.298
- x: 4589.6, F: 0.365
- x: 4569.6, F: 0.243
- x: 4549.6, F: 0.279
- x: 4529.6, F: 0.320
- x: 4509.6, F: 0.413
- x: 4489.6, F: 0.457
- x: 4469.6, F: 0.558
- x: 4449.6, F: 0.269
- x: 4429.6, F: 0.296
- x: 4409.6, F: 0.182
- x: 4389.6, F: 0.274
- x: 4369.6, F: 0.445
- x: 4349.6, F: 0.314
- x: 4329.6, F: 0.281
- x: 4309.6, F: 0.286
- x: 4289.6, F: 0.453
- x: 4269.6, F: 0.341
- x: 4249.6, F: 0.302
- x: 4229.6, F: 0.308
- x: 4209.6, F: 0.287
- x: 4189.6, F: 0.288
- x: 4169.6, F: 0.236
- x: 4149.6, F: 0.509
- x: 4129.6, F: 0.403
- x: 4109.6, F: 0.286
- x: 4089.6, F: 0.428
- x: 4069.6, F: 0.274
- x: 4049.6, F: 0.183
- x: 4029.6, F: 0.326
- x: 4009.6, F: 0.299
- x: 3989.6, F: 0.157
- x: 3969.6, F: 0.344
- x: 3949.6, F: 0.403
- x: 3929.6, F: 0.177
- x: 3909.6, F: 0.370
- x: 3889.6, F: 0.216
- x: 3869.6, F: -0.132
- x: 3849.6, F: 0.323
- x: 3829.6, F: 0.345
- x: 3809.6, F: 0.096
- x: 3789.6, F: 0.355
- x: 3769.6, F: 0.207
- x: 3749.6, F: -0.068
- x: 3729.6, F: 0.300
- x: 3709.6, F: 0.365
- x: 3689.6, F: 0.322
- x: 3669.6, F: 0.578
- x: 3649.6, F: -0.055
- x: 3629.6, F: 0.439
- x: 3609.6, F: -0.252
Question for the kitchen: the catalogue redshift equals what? 0.704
